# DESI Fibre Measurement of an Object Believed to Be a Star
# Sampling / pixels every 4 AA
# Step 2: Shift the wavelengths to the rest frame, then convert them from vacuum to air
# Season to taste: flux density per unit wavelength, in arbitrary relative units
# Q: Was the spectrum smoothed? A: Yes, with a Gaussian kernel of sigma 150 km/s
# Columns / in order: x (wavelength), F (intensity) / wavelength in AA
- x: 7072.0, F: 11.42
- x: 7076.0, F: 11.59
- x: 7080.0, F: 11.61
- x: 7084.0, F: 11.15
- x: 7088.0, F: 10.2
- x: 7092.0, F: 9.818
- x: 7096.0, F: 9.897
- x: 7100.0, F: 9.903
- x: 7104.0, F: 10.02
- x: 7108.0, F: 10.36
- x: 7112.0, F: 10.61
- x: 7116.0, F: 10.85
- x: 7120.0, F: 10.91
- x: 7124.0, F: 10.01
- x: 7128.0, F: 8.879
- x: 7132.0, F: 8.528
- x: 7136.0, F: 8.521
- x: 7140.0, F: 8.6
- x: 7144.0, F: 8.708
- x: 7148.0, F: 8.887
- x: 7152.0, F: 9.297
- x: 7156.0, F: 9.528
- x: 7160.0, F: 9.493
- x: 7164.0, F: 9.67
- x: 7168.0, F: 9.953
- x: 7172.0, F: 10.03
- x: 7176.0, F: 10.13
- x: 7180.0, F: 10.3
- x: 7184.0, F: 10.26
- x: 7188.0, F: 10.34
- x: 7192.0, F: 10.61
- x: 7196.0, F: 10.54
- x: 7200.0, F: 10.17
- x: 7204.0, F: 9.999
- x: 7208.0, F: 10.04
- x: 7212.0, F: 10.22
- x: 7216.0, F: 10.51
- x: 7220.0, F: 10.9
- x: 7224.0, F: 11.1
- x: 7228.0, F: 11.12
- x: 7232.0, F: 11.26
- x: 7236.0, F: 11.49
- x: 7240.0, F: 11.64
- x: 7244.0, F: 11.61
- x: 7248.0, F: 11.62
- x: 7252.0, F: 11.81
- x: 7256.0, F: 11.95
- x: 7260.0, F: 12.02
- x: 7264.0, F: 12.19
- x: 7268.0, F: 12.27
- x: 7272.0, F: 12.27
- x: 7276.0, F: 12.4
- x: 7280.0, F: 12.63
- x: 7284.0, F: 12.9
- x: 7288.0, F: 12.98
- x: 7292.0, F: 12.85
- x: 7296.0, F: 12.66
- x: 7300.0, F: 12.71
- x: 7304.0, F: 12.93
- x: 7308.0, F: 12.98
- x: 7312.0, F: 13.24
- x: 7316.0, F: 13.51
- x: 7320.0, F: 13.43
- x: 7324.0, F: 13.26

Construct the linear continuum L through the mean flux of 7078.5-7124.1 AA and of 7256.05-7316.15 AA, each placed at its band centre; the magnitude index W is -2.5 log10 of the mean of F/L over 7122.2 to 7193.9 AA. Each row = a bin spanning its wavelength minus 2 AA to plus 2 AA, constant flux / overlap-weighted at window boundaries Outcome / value 0.17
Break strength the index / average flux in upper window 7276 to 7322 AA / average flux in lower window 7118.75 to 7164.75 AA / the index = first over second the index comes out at 1.41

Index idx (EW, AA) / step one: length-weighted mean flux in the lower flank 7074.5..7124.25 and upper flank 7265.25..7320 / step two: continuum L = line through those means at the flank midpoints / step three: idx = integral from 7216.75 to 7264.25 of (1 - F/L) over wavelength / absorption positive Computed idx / 2.7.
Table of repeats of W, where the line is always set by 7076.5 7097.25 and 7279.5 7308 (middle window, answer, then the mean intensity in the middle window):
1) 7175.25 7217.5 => 0.149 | 10.3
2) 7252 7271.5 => 0.035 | 12.1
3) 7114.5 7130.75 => 0.097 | 10.1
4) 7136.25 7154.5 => 0.260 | 8.86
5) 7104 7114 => 0.049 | 10.4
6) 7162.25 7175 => 0.162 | 9.91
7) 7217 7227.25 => 0.104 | 11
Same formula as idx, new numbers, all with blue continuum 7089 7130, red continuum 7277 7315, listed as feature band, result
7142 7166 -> 3.39 AA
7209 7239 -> 2.25 AA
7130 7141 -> 2.06 AA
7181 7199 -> 1.43 AA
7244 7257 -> 0.48 AA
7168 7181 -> 1.14 AA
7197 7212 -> 1.83 AA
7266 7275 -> 0.16 AA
